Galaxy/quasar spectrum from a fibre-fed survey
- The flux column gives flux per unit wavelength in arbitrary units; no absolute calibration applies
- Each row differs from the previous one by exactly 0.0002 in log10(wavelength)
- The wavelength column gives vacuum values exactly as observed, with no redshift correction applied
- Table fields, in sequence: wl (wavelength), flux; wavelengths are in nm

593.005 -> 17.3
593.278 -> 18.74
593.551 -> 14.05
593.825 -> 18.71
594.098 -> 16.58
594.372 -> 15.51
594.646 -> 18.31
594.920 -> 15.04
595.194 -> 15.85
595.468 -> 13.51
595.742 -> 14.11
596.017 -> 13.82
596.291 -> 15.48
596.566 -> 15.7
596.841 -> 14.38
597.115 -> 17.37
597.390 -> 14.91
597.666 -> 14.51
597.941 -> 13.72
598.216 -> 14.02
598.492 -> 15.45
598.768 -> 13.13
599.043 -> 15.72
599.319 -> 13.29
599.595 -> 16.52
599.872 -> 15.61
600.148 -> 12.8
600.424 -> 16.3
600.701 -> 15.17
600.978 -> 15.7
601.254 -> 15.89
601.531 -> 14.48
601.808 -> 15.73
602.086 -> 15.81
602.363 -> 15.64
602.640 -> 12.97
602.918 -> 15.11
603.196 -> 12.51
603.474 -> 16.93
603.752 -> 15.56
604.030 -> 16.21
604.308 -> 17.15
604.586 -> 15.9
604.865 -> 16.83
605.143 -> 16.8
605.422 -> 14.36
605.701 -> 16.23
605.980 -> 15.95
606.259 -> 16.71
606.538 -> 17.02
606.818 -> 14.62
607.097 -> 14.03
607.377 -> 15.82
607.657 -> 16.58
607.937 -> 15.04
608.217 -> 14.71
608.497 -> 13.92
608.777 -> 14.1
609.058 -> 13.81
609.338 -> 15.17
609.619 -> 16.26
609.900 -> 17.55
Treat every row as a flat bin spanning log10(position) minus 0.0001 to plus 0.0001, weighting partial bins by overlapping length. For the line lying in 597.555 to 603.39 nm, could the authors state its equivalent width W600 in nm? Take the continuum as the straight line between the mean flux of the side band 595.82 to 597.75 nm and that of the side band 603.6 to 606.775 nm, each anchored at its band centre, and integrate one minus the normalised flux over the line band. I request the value 0.31 nm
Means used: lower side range 15.1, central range 14.8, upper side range 16.2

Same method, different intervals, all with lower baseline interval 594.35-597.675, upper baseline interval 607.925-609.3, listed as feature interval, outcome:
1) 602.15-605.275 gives -0.19 nm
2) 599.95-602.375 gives -0.06 nm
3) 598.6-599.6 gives 0.04 nm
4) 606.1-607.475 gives -0.11 nm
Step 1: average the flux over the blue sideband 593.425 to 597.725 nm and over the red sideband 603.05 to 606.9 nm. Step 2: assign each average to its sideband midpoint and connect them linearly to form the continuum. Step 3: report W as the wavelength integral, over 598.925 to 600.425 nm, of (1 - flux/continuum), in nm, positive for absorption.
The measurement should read 0.074 nm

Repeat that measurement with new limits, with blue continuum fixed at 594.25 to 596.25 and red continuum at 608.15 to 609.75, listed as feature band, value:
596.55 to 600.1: 0.045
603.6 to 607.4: -0.299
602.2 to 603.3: 0.055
